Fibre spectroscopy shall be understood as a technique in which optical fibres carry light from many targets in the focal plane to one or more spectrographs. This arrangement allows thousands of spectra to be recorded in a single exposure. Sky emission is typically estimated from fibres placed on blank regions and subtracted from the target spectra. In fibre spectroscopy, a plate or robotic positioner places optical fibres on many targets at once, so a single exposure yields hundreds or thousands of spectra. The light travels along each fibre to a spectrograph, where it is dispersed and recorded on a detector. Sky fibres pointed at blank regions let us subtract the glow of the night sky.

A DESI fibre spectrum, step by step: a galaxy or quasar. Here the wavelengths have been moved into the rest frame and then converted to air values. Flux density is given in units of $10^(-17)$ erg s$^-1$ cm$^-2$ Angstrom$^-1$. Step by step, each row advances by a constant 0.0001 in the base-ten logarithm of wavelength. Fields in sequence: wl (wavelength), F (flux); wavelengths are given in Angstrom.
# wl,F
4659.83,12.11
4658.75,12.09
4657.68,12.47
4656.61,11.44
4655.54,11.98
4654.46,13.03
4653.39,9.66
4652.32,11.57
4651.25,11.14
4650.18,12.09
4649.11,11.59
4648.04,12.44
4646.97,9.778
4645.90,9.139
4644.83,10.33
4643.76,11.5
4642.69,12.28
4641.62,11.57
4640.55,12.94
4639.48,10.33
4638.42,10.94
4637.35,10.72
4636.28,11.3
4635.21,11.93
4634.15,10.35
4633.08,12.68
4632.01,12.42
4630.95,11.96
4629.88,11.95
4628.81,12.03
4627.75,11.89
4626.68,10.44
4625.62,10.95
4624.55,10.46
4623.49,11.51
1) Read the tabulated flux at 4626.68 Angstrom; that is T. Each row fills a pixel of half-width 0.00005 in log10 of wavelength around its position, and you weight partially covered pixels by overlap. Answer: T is 10.44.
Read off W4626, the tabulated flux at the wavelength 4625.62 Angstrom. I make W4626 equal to 10.95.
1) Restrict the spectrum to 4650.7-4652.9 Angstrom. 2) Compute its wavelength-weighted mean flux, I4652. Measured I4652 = 11.3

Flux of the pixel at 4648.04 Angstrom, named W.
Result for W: 12.44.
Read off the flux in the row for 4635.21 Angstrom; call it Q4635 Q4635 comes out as 11.93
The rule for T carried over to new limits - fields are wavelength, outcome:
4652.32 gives 11.57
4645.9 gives 9.139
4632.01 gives 12.42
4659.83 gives 12.11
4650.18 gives 12.09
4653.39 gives 9.66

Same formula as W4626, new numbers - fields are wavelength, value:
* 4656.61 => 11.44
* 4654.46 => 13.03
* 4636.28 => 11.3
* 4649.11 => 11.59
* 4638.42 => 10.94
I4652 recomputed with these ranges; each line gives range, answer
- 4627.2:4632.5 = 12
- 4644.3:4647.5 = 9.75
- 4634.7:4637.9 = 11.3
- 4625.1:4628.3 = 11.1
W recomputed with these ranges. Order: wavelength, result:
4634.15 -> 10.35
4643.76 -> 11.5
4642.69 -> 12.28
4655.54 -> 11.98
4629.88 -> 11.95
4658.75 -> 12.09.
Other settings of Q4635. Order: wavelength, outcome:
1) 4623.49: 11.51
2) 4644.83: 10.33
